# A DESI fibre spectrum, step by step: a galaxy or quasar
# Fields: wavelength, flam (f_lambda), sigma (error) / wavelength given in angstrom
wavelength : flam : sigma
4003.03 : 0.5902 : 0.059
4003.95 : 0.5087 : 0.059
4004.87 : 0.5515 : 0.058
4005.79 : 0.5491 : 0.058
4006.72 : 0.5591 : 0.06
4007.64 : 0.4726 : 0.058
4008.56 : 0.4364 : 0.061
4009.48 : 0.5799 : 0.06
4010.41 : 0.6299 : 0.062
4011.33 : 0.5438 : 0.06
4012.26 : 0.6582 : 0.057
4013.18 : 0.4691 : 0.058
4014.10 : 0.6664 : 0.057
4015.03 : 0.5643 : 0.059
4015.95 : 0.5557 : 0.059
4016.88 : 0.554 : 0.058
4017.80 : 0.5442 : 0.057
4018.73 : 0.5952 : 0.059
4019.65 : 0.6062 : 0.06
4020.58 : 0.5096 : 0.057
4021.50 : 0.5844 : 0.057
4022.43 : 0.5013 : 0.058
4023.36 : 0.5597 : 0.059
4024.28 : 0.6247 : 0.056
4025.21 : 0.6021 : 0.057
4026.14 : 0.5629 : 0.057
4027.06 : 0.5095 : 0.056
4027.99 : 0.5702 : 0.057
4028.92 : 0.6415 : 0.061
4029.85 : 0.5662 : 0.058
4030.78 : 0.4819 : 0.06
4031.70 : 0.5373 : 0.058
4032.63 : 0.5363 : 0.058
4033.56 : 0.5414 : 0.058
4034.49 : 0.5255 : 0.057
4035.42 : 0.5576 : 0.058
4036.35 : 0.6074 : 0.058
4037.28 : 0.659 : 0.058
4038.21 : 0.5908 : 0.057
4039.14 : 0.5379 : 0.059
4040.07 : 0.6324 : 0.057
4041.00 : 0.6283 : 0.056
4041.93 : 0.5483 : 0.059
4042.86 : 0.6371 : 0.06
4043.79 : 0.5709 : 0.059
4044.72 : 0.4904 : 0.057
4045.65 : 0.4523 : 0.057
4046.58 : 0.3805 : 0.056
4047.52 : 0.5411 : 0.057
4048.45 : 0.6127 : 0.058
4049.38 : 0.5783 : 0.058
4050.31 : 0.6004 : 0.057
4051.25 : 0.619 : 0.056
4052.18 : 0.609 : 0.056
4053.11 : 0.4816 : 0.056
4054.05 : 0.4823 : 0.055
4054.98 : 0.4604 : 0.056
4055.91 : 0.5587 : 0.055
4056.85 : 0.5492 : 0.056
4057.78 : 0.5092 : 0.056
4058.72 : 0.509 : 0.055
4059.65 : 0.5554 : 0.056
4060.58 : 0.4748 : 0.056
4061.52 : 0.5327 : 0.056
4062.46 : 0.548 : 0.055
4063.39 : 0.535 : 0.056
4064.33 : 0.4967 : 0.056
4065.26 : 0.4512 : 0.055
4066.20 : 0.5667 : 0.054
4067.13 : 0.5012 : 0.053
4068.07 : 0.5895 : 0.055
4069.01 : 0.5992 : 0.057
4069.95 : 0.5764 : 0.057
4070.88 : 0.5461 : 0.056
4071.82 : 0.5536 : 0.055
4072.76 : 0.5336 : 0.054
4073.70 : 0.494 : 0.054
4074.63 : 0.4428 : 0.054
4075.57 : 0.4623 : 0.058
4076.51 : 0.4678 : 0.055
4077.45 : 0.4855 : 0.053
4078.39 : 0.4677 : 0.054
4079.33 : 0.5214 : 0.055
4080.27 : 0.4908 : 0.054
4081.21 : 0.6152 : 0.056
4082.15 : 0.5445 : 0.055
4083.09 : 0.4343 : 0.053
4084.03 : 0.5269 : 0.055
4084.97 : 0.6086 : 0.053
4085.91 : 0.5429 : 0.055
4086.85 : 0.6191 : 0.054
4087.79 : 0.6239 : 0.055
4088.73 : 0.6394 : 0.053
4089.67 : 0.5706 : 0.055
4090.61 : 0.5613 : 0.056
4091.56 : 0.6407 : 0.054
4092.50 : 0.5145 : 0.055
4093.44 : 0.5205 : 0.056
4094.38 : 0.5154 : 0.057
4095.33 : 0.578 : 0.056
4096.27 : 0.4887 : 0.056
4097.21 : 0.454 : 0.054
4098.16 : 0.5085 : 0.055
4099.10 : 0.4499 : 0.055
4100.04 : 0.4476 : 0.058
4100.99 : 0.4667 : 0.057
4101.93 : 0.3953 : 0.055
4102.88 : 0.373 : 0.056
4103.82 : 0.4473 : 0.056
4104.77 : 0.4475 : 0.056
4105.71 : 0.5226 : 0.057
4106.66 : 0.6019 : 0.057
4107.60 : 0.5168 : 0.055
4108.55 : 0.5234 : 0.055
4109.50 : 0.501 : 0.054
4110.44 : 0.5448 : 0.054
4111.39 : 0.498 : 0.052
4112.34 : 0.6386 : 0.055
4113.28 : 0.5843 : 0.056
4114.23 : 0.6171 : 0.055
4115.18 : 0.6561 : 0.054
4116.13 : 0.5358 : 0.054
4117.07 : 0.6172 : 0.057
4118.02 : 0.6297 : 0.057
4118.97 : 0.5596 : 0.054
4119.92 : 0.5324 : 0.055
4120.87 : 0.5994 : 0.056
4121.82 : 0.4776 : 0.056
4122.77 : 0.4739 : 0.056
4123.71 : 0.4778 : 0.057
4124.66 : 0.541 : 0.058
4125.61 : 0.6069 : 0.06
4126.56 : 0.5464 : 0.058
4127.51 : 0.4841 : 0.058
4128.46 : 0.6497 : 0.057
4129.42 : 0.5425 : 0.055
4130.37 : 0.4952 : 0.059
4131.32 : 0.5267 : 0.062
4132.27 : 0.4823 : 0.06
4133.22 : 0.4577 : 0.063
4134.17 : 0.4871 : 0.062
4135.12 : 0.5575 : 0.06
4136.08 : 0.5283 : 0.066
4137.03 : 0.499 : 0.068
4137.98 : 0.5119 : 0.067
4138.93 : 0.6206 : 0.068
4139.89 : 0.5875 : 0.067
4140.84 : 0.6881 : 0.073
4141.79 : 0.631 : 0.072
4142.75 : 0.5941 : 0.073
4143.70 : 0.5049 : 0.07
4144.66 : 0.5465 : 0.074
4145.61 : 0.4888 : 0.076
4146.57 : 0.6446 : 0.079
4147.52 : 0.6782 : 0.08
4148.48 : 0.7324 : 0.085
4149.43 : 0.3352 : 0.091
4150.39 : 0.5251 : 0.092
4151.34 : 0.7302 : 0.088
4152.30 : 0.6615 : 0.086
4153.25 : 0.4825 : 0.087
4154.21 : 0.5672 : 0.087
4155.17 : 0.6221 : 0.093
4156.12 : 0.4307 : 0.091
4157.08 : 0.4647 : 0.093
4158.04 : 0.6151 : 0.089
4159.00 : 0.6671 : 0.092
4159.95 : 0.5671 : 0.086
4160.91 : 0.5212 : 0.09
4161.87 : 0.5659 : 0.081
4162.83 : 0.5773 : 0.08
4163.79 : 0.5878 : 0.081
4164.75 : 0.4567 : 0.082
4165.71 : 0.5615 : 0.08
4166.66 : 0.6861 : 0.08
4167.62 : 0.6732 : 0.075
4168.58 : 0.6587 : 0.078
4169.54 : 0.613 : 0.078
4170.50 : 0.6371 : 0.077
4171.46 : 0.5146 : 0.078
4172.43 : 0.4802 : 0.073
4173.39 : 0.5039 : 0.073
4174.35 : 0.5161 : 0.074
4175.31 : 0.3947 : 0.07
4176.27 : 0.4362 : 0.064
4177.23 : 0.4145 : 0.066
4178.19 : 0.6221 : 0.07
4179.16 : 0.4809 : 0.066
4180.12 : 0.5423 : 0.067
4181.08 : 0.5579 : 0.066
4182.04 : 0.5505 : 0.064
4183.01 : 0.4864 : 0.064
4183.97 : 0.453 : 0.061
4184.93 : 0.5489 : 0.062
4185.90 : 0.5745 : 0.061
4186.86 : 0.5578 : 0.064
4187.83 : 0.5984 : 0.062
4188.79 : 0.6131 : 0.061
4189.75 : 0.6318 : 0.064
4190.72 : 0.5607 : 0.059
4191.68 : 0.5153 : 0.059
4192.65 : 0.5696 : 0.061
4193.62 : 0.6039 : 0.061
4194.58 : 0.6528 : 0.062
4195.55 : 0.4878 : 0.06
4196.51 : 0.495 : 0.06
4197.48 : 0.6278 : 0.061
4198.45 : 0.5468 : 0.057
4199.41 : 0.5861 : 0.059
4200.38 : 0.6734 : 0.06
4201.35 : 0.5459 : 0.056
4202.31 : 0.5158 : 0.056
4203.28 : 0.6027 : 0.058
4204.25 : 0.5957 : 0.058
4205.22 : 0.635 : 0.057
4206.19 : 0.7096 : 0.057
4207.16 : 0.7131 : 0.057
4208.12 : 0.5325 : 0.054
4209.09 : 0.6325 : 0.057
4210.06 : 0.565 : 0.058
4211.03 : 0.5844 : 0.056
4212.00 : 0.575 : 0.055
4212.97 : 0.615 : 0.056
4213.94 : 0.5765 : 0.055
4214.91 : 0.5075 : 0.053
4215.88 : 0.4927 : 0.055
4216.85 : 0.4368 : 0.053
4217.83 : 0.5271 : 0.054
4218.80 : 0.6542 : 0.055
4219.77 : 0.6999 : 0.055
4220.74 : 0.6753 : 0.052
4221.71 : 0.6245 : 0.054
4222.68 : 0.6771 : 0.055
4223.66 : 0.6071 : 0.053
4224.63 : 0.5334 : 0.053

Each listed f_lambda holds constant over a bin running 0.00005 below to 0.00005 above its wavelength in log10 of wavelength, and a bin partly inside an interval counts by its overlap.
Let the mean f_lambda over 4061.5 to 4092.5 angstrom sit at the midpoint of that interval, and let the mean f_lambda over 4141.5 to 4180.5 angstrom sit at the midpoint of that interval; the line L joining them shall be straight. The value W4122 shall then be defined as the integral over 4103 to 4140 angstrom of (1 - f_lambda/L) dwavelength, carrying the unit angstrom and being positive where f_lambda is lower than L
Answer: 0.66 angstrom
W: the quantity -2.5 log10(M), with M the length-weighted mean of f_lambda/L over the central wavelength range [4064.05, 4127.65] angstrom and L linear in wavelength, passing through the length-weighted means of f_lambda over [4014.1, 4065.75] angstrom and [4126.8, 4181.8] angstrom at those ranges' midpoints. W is 0.04 mag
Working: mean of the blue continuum 0.551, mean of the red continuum 0.554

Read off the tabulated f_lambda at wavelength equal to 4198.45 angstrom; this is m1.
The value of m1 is 0.5468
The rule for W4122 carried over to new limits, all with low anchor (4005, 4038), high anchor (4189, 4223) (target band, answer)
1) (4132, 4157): 0.9 angstrom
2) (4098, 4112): 2.2 angstrom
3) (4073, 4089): 1.2 angstrom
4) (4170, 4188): 2.1 angstrom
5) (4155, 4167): 0.5 angstrom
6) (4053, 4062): 0.9 angstrom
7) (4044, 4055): 0.7 angstrom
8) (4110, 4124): 0.3 angstrom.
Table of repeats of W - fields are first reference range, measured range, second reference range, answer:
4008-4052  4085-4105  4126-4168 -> 0.09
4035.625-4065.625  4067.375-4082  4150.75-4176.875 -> 0.05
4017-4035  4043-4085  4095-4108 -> -0.02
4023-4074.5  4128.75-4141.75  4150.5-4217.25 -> 0.03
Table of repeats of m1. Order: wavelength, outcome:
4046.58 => 0.3805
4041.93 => 0.5483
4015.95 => 0.5557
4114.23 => 0.6171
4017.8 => 0.5442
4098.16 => 0.5085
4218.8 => 0.6542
